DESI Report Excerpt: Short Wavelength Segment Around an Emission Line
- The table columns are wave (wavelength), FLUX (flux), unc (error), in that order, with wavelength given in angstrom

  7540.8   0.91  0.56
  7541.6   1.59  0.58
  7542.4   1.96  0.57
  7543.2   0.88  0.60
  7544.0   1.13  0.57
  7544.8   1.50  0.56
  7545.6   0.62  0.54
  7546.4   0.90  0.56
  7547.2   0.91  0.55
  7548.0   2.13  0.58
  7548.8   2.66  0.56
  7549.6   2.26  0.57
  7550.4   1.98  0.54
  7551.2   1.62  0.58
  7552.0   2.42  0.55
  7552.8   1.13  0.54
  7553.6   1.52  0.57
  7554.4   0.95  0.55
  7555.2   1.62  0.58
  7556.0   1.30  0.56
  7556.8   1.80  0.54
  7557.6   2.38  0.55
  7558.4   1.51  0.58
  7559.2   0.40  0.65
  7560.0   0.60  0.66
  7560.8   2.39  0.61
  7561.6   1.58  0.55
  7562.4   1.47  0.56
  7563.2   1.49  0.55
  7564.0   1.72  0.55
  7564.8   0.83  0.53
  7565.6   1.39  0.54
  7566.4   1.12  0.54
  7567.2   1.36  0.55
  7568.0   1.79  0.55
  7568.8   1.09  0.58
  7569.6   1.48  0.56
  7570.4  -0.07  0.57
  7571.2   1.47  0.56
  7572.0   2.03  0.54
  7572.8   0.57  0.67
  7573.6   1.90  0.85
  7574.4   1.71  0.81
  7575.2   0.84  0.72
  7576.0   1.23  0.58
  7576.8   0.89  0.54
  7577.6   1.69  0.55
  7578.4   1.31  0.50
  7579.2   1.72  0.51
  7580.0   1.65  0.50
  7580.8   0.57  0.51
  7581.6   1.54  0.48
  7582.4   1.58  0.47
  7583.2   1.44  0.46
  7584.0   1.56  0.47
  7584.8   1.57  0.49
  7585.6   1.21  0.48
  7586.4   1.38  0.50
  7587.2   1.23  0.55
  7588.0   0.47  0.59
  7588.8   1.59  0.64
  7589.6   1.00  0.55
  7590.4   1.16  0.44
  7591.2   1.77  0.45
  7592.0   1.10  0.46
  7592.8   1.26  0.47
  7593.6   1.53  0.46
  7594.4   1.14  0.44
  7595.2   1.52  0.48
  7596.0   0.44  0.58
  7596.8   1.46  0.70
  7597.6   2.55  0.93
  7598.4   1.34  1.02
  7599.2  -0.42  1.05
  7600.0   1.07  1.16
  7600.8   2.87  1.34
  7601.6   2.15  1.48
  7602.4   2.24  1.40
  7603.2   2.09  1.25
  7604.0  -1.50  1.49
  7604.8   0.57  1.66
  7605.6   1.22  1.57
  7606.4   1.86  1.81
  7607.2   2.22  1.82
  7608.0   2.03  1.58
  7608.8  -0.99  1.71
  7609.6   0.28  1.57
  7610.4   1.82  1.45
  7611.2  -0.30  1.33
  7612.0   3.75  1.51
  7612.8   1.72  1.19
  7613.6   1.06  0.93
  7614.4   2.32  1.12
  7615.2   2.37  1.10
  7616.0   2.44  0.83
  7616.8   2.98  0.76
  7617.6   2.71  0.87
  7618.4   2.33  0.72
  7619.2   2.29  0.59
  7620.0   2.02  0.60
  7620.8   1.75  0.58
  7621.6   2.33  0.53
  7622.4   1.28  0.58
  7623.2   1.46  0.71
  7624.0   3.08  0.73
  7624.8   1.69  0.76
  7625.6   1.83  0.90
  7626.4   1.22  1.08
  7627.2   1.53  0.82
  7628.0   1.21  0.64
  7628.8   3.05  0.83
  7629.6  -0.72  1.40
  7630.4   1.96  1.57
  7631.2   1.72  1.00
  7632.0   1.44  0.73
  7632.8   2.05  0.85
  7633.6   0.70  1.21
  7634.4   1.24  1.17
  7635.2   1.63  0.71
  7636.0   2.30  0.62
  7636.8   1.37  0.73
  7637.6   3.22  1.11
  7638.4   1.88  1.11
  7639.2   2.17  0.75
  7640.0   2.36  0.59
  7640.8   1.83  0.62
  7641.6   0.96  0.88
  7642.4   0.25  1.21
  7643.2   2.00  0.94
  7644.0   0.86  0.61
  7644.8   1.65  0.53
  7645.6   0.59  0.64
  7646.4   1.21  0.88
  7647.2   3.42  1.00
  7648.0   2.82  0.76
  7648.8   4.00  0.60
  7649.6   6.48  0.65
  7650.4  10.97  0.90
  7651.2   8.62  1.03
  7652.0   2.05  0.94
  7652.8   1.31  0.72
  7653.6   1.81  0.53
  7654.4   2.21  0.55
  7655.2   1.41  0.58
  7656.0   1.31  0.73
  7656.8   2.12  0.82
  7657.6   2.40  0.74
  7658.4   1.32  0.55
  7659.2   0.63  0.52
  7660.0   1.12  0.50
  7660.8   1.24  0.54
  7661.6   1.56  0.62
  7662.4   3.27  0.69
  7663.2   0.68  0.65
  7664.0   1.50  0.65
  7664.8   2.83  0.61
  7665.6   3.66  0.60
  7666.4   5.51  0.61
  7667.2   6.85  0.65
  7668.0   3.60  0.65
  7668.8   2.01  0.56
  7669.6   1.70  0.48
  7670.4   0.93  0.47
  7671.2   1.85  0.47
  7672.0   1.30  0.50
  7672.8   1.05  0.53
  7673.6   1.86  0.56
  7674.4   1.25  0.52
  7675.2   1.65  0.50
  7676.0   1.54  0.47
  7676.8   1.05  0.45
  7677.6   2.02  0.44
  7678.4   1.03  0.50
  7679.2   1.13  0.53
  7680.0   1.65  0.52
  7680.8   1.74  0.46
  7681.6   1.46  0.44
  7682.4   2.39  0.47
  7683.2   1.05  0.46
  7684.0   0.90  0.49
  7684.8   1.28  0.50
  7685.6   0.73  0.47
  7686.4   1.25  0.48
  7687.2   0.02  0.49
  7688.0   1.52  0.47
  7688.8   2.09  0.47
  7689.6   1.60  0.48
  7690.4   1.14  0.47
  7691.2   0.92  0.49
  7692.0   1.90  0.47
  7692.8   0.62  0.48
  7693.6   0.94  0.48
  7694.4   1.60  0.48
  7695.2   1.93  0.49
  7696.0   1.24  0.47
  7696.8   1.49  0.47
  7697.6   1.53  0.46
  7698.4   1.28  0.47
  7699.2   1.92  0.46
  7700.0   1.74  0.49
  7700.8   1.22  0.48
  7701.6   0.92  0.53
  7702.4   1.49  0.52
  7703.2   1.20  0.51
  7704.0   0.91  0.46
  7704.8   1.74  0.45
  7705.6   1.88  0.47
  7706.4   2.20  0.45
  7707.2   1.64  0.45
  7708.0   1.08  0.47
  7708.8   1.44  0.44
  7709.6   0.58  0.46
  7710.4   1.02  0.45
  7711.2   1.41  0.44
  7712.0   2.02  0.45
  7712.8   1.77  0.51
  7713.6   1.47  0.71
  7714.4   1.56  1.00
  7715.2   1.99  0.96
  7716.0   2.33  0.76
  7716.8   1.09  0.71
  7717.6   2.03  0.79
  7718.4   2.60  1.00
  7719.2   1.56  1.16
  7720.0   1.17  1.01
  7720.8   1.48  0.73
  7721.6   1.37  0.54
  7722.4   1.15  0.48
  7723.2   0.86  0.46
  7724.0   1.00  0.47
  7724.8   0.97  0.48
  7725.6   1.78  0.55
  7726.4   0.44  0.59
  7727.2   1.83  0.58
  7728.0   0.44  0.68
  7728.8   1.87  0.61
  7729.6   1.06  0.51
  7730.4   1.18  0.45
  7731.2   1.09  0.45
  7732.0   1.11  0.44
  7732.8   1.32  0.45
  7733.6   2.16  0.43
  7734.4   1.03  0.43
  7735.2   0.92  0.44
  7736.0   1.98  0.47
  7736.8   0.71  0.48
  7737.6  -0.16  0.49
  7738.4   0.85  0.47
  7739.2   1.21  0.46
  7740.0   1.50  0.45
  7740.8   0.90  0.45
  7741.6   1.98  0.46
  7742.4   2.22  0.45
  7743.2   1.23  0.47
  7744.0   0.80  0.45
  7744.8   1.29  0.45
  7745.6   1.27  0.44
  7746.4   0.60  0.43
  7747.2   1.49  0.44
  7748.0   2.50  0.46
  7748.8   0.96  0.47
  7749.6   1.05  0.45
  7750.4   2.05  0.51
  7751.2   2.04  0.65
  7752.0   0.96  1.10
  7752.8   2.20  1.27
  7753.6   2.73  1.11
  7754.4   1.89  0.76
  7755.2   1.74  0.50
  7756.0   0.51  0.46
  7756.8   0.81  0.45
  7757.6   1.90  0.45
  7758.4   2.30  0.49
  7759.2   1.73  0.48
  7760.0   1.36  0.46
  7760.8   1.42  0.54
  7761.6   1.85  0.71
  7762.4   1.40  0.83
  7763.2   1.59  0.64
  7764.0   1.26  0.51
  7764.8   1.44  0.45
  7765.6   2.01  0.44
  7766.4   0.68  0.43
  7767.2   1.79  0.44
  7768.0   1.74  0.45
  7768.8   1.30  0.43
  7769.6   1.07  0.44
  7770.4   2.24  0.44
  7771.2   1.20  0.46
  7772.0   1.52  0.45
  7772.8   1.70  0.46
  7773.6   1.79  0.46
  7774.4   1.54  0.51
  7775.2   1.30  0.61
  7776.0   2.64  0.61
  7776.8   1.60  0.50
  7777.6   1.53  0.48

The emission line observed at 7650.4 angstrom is [S II] 6716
